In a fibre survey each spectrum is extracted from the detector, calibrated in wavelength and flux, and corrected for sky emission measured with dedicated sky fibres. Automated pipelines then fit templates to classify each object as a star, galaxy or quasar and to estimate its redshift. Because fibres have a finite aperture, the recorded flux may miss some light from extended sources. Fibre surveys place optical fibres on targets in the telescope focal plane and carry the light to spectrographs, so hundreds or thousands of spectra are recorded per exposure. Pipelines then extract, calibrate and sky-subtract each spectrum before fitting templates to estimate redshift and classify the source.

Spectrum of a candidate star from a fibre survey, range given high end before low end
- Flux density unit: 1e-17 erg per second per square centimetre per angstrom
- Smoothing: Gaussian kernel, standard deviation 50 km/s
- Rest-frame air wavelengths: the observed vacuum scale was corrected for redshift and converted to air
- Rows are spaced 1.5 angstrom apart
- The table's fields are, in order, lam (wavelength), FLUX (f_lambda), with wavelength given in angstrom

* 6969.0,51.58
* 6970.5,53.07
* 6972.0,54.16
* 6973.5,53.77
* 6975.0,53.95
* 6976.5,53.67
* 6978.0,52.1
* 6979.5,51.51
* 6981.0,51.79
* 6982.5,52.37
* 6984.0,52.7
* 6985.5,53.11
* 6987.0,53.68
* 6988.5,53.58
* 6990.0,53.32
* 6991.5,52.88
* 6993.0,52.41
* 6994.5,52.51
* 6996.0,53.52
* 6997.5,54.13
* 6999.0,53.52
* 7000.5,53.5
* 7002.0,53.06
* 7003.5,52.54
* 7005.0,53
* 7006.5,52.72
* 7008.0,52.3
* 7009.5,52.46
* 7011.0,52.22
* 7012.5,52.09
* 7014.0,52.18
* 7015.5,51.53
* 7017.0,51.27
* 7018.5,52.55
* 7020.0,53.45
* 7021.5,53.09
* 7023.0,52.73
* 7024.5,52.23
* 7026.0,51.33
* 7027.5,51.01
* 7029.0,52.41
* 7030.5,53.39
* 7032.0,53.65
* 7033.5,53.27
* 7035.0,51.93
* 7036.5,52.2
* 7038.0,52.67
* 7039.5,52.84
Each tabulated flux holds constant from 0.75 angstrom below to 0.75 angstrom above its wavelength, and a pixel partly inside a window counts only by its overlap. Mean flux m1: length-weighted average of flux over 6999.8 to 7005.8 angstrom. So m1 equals 53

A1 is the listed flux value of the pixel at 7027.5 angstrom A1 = 51.01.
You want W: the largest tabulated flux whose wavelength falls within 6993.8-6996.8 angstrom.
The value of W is 53.52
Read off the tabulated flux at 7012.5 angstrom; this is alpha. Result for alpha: 52.09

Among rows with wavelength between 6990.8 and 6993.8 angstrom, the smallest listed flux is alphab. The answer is 52.41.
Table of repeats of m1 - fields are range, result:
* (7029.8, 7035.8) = 53.1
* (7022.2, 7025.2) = 52.5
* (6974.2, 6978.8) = 53.2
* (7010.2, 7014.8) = 52.2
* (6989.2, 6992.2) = 53.1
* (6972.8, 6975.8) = 53.9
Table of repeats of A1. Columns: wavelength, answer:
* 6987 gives 53.68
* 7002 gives 53.06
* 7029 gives 52.41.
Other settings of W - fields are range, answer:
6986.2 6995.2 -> 53.68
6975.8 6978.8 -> 53.67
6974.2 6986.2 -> 53.95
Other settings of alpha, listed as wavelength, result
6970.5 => 53.07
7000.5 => 53.5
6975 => 53.95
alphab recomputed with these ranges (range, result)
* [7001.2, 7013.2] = 52.09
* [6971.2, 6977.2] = 53.67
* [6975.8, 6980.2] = 51.51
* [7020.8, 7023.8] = 52.73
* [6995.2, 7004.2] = 52.54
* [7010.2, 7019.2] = 51.27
